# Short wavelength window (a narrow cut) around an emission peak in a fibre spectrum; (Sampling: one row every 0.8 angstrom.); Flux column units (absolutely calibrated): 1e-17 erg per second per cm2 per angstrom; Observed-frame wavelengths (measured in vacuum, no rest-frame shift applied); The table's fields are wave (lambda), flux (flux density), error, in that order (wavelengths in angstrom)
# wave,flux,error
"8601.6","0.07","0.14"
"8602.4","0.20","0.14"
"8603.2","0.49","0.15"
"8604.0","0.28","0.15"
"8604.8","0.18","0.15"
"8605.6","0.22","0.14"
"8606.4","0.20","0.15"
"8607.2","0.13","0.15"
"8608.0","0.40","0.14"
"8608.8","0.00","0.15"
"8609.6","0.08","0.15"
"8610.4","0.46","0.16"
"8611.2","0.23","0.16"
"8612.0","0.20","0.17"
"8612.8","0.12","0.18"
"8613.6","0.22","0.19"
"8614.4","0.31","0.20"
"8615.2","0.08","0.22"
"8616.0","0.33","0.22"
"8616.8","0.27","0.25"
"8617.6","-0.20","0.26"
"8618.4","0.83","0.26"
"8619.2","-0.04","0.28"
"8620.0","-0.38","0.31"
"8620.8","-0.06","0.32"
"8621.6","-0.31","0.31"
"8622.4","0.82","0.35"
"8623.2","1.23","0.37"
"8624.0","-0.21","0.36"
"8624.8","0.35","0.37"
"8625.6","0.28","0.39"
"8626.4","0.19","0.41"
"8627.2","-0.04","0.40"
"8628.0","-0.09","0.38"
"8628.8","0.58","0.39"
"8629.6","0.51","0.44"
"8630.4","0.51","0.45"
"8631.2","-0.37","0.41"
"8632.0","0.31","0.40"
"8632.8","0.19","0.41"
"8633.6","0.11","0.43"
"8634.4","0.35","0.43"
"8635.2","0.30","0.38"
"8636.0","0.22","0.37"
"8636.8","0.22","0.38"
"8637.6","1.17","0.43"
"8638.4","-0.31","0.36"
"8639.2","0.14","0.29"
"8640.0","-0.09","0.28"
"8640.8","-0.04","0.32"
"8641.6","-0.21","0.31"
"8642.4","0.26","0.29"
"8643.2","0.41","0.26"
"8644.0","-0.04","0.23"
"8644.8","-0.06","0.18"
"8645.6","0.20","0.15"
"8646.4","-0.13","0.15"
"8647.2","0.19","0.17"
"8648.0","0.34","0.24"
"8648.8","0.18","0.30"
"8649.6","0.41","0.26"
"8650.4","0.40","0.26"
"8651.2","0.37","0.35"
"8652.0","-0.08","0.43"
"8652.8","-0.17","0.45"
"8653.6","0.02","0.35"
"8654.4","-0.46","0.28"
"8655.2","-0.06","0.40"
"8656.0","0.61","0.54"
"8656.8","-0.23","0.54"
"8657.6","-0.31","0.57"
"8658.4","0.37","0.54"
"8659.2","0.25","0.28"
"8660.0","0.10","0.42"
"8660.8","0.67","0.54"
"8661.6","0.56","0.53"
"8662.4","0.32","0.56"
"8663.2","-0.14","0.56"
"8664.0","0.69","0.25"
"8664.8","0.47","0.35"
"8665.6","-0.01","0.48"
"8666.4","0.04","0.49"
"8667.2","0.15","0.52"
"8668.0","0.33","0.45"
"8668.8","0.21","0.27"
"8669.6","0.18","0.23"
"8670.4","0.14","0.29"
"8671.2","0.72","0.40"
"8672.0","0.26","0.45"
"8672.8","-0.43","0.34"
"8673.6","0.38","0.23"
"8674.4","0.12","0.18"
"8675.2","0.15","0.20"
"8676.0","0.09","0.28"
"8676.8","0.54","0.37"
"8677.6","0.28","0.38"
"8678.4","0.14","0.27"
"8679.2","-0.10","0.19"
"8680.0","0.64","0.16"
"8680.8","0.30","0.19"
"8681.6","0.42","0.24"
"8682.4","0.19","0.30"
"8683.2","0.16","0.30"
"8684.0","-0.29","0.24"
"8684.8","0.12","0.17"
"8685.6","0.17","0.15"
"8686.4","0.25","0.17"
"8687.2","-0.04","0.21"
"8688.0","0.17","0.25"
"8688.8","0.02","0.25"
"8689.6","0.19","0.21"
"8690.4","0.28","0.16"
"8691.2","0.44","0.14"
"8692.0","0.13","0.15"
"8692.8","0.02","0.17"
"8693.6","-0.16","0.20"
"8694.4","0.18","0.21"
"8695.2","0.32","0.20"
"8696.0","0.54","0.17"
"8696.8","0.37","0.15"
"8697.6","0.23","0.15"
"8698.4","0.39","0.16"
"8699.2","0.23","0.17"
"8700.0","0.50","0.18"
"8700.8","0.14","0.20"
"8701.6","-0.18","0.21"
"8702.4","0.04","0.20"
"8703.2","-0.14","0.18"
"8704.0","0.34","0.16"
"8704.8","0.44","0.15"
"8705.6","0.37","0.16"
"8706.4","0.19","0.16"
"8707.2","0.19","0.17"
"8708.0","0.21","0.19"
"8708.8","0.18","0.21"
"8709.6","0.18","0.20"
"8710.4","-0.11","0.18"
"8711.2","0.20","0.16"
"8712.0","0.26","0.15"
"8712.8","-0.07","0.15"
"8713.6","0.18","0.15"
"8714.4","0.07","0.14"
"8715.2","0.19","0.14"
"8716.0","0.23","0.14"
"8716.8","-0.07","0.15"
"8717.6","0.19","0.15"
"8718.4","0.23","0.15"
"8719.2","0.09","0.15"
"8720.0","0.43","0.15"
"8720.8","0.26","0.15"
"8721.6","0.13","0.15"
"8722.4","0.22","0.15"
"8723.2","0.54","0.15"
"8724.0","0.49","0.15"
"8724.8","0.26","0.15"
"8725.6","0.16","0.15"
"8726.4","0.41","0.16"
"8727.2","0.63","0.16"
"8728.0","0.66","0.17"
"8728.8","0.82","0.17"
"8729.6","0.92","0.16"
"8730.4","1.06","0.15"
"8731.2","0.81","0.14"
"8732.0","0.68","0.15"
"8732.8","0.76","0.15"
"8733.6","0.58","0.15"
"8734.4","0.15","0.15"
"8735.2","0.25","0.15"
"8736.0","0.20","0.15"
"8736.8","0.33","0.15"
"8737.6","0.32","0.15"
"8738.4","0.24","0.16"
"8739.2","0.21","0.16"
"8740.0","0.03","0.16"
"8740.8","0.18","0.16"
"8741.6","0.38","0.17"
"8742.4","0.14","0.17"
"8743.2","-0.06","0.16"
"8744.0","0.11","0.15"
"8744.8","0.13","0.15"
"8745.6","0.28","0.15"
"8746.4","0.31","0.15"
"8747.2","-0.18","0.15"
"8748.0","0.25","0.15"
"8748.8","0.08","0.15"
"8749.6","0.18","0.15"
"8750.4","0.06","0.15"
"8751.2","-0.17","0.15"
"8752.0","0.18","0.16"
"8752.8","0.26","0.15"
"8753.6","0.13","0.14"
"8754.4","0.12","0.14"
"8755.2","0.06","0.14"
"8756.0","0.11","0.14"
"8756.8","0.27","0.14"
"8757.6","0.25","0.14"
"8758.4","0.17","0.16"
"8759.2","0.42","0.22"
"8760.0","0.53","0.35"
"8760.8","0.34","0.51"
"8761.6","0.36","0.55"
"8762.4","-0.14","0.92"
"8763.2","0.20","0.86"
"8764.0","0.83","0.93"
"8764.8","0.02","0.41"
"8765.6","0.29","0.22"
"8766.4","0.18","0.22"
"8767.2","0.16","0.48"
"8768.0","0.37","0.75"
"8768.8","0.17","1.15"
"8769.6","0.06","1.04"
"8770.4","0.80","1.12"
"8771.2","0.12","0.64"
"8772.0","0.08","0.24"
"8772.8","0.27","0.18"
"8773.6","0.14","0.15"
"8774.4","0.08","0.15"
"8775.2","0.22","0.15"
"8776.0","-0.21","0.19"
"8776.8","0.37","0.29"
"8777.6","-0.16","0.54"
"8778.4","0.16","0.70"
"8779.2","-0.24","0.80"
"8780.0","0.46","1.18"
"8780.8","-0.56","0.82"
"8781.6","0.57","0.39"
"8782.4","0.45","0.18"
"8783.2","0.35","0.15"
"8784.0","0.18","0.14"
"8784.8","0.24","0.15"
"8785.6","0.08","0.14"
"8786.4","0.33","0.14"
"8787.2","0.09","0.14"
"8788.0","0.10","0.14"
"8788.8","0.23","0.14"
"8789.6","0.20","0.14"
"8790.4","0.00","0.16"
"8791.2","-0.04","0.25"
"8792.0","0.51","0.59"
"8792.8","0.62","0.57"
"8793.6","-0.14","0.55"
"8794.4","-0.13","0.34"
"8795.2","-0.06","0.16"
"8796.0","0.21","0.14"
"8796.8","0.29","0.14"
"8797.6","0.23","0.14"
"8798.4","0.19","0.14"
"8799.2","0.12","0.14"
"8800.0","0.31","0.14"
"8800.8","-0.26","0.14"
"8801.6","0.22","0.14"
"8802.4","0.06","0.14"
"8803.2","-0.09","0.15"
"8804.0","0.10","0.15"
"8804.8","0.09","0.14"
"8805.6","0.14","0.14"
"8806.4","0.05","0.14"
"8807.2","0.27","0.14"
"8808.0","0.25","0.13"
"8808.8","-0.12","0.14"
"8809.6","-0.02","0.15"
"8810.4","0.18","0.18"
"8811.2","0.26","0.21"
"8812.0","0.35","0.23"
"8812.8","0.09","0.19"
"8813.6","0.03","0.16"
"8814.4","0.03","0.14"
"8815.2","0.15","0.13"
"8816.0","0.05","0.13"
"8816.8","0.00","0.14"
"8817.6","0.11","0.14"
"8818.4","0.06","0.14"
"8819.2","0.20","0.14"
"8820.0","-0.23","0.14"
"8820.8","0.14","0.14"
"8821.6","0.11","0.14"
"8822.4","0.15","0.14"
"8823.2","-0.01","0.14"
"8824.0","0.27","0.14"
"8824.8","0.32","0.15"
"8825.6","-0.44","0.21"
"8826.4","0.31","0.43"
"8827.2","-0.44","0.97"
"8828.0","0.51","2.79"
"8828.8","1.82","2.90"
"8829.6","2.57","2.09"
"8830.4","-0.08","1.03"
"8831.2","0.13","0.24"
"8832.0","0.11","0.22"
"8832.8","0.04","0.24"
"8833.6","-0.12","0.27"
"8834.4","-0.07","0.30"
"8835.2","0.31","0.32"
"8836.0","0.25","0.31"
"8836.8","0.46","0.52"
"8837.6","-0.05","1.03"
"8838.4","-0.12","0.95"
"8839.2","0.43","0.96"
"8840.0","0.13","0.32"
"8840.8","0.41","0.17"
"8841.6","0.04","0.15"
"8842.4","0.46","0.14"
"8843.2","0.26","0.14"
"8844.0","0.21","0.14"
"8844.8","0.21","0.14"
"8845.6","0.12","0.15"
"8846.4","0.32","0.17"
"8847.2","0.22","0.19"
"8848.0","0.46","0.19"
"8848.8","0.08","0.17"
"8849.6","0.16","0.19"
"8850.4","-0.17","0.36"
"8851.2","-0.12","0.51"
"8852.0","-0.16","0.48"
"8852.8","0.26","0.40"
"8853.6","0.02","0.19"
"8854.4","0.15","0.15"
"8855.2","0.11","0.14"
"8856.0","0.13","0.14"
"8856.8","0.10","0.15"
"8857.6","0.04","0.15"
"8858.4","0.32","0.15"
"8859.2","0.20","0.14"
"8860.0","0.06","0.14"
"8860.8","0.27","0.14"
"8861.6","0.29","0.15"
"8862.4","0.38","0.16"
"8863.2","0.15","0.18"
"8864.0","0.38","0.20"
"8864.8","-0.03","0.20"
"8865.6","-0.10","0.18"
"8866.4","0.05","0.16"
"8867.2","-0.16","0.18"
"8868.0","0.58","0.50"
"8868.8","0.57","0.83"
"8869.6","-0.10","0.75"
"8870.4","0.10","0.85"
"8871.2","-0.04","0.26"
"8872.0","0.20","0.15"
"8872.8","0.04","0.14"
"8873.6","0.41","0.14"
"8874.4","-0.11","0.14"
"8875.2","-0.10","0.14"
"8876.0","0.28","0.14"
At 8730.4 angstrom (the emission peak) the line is Hgamma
